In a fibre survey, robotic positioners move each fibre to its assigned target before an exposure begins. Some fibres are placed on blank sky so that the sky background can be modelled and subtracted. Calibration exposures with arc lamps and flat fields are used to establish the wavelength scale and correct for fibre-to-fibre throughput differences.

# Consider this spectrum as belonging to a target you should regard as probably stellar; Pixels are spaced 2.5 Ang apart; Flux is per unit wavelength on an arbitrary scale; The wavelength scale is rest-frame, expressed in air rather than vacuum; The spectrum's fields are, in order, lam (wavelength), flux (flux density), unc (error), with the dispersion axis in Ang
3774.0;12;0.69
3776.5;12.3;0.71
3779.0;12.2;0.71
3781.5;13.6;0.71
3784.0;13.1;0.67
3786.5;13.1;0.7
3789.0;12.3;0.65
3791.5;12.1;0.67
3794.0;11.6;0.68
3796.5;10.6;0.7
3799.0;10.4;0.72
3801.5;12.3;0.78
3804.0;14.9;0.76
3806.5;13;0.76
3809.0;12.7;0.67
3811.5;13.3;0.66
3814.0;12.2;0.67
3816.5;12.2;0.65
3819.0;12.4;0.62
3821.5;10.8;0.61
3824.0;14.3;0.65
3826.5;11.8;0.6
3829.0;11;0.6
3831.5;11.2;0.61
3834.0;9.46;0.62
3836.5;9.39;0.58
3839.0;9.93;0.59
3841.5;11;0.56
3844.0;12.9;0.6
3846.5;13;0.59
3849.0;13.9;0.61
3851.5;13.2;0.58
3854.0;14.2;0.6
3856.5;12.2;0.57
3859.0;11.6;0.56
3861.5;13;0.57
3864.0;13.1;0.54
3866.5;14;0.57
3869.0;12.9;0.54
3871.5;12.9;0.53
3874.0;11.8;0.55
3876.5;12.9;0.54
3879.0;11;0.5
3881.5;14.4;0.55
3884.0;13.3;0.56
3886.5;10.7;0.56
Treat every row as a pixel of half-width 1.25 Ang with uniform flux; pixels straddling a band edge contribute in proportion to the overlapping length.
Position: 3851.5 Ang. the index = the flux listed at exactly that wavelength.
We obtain 13.2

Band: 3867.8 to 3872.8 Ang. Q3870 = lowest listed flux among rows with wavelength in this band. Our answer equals 12.9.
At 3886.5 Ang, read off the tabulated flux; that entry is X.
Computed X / 10.7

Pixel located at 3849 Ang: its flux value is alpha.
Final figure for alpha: 13.9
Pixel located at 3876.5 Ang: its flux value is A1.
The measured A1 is 12.9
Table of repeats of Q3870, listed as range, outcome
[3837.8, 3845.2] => 9.93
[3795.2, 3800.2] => 10.4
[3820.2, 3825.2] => 10.8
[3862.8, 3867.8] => 13.1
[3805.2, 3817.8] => 12.2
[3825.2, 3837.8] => 9.39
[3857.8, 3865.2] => 11.6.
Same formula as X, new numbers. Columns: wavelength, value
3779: 12.2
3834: 9.46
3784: 13.1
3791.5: 12.1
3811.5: 13.3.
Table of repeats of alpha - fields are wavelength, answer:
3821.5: 10.8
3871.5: 12.9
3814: 12.2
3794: 11.6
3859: 11.6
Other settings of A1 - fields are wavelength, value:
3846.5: 13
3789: 12.3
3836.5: 9.39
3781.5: 13.6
